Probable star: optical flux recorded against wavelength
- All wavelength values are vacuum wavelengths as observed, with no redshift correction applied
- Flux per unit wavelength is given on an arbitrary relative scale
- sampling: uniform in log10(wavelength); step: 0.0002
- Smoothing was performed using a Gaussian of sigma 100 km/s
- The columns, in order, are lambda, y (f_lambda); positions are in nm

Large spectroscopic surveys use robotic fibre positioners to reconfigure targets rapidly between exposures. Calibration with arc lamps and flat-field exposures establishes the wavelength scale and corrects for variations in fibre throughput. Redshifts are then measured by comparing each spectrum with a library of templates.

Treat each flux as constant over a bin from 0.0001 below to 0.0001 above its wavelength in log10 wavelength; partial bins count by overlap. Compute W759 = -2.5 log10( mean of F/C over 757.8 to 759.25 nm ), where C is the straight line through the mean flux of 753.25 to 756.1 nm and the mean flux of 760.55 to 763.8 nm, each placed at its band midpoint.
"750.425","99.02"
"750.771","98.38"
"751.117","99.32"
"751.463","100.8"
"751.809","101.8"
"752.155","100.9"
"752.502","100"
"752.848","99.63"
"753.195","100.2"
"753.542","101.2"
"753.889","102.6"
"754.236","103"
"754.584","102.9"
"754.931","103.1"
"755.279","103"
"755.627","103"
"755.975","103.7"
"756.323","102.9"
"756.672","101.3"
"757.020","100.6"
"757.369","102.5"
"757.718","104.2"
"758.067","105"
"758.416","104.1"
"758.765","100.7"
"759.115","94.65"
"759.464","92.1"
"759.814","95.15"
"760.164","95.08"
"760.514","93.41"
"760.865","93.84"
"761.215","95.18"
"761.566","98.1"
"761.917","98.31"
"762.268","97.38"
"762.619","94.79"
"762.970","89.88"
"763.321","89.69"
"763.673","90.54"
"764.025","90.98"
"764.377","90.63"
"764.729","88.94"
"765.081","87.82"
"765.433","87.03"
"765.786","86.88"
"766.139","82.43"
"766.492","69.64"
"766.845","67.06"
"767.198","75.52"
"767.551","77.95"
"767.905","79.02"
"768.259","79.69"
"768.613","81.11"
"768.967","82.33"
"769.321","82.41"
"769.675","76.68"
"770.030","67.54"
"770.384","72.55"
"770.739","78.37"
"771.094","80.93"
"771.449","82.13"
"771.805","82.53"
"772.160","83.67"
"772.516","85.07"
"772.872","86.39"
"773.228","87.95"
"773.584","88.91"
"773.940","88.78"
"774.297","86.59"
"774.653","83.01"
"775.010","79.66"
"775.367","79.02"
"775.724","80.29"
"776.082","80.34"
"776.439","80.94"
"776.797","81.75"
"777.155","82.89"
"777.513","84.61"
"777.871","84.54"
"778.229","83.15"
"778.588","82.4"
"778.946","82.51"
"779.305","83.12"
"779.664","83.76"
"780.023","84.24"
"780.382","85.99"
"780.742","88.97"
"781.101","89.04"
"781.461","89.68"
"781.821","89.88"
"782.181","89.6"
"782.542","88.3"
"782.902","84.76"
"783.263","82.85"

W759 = -0.03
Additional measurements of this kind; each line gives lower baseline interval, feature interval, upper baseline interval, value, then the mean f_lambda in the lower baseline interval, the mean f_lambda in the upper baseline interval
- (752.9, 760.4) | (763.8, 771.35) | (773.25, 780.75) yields 0.14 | 101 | 83.6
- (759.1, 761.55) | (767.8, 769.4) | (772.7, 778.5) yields 0.10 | 94.4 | 83.6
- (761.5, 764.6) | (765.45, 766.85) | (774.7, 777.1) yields 0.15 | 93.1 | 80.6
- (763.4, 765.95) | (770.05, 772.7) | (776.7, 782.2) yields 0.10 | 89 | 85.3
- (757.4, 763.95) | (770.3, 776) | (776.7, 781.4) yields 0.07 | 96.3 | 84.6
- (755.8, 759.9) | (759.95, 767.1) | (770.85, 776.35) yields 0.06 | 101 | 83.6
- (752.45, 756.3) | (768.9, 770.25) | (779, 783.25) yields 0.21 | 102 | 86.7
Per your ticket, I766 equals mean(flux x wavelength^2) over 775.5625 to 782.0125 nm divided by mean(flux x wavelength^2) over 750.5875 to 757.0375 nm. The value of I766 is 0.89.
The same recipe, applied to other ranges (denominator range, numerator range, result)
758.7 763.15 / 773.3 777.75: 0.91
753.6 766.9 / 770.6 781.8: 0.92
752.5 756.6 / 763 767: 0.85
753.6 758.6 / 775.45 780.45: 0.85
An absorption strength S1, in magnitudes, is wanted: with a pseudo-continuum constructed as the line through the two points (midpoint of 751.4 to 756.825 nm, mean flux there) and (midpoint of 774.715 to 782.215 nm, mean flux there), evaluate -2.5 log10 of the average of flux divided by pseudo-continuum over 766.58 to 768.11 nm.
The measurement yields 0.23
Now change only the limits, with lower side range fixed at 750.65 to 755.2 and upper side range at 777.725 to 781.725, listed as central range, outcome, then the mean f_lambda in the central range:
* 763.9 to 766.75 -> 0.109 mag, 84.9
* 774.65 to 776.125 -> 0.100 mag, 80.1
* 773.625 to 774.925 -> 0.032 mag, 86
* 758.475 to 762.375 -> 0.008 mag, 96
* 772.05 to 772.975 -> 0.057 mag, 85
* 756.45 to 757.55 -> -0.030 mag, 101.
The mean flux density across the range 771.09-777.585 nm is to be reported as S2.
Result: 83.5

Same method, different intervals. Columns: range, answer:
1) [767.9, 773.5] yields 80.7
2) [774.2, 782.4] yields 84.2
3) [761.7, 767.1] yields 87.4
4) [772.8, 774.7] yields 87.3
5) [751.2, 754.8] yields 101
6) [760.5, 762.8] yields 96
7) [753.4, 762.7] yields 99.7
